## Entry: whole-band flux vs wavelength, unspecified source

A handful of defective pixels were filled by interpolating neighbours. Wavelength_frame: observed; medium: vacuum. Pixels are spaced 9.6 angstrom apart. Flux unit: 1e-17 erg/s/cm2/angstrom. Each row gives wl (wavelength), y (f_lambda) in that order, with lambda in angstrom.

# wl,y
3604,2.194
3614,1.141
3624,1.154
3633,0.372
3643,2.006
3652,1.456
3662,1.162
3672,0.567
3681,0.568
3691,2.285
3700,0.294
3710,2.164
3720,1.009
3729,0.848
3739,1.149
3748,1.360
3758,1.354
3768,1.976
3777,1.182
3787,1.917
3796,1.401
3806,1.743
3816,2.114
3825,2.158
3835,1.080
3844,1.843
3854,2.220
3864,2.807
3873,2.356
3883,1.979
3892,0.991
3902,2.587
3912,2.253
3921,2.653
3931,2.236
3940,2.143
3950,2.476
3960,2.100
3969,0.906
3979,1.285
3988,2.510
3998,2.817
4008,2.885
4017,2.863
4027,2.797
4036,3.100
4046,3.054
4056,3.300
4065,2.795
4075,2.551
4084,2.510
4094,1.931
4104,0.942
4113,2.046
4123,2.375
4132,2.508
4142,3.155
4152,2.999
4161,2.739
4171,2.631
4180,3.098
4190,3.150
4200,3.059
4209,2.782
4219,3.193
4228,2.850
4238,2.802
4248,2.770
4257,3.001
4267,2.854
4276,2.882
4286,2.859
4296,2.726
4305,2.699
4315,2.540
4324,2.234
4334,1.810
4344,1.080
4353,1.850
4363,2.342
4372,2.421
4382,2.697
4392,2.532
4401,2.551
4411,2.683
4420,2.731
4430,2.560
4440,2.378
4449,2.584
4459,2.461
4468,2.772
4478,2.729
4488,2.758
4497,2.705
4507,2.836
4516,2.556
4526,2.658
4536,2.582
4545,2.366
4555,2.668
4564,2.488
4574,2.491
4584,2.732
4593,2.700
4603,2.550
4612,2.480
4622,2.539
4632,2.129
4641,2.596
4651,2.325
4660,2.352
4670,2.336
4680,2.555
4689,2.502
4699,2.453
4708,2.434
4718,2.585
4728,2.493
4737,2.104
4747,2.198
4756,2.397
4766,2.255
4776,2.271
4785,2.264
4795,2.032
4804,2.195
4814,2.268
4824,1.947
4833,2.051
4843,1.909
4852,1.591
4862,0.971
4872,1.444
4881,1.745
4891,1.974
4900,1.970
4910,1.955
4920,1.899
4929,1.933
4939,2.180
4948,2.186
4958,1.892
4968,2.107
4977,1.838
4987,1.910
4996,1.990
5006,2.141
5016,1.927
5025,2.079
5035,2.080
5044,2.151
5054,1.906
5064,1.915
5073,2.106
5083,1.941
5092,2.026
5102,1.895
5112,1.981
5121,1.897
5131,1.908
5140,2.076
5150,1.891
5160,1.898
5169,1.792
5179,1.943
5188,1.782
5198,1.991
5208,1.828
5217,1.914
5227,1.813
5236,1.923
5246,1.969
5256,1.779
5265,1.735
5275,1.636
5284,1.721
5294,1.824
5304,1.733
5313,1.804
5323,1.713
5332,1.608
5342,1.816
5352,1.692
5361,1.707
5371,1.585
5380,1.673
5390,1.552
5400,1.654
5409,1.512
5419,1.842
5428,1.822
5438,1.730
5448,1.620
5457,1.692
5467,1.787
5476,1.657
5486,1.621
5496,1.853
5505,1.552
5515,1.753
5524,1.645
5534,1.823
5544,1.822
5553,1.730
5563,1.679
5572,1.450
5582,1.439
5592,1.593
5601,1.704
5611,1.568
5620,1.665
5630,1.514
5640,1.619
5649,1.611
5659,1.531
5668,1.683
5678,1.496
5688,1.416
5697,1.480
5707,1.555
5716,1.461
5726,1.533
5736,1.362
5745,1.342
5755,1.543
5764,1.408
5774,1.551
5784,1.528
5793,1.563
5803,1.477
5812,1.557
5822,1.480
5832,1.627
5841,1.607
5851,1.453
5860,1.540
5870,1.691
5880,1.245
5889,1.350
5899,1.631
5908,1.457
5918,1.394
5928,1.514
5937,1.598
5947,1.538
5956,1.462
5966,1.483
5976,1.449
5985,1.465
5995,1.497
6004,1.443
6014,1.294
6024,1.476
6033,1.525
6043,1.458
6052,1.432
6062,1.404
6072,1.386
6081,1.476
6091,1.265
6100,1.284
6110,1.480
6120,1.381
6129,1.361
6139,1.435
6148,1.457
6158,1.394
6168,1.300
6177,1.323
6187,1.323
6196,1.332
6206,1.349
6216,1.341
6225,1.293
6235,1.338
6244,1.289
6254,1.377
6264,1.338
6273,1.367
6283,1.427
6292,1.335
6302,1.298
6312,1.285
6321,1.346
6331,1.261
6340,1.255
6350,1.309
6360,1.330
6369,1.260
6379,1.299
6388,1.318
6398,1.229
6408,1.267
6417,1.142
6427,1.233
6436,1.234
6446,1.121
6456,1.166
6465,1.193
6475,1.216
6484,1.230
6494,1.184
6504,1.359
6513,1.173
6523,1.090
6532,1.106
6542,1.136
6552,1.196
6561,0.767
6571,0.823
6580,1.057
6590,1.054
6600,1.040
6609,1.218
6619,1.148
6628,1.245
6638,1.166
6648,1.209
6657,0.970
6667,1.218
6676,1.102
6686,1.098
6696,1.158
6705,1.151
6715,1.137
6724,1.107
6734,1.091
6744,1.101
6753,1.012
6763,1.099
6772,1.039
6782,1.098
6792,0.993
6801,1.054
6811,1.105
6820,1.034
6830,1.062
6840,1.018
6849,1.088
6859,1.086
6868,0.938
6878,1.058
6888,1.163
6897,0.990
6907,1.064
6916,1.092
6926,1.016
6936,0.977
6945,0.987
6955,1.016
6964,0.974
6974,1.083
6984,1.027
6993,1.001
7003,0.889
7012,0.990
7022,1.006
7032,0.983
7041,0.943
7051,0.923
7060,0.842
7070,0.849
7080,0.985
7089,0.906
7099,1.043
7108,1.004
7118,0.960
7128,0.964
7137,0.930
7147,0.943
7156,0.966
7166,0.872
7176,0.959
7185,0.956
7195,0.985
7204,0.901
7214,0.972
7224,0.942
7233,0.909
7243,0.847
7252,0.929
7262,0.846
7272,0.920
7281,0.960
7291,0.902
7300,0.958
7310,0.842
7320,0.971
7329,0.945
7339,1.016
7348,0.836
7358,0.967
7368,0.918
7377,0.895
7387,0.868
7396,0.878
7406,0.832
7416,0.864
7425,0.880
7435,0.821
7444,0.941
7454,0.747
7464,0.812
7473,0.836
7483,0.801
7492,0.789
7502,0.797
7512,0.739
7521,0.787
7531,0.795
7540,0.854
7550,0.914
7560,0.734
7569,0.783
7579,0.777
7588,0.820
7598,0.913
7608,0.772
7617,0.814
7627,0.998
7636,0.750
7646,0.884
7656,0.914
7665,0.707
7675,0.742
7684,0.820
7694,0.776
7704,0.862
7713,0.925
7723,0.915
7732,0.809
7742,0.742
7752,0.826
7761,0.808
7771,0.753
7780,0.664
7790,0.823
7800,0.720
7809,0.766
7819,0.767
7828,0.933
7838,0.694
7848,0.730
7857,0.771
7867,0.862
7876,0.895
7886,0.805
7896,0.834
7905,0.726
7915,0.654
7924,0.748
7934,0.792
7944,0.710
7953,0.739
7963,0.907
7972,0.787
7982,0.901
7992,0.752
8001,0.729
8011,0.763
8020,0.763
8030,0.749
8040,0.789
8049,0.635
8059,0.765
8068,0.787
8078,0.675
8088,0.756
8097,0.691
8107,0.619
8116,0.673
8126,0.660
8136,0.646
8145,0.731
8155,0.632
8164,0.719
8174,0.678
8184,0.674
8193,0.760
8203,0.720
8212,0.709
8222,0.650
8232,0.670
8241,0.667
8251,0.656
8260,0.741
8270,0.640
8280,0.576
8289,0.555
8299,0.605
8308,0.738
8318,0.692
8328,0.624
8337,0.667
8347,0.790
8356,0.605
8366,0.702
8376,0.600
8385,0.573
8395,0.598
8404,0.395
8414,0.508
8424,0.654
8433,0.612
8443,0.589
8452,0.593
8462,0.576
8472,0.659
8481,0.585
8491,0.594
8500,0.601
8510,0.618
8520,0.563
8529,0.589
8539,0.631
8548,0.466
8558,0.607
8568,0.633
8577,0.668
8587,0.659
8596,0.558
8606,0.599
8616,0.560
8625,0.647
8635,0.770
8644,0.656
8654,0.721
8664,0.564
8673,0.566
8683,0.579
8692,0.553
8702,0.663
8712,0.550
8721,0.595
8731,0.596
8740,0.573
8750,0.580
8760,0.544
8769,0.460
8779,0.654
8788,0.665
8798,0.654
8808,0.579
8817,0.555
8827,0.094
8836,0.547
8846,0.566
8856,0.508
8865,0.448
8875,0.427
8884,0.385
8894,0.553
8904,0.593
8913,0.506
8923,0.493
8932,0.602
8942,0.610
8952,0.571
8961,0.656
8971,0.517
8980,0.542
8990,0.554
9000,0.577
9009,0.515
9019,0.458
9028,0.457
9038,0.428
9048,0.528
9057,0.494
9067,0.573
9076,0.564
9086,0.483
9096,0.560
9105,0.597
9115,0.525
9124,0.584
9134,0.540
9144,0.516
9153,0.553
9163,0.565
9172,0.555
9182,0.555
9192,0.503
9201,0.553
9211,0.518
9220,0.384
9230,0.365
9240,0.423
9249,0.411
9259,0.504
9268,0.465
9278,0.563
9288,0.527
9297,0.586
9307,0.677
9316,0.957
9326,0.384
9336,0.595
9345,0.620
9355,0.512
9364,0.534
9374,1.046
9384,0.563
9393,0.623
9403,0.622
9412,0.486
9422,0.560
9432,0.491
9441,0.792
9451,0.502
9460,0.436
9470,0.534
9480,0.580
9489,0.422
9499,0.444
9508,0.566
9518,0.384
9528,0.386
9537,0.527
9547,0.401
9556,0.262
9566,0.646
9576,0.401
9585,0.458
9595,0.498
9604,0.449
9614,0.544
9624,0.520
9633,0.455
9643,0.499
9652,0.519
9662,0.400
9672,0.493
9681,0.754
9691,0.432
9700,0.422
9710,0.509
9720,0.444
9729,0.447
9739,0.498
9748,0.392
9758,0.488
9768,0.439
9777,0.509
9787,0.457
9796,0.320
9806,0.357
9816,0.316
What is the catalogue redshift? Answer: 0.00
